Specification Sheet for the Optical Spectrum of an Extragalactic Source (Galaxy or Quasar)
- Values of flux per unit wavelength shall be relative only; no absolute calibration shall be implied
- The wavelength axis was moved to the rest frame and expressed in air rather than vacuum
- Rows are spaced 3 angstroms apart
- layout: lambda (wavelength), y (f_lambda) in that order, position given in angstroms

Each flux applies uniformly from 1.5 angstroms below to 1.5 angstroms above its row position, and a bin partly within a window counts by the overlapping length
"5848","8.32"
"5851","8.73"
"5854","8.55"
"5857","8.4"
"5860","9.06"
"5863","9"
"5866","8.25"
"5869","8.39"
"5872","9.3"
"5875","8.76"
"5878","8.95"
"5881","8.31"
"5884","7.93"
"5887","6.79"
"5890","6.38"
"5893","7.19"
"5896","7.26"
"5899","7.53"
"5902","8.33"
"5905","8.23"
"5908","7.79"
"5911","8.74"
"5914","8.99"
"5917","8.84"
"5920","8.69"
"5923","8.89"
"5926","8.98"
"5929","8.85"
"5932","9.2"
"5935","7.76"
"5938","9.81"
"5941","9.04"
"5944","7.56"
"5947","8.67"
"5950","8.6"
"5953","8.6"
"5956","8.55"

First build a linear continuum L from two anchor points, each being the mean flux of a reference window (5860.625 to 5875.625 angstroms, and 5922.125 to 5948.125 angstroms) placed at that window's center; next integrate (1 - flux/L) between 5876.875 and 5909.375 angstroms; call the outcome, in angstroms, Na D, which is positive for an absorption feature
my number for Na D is 4.0 angstroms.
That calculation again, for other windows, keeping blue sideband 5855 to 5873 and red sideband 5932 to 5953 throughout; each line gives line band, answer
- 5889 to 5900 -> 2.00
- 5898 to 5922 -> 0.66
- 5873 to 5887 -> 0.58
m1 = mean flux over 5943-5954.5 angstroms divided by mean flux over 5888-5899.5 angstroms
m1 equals 1.2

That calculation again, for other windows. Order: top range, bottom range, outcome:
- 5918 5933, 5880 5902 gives 1.21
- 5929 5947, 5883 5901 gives 1.21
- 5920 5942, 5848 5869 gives 1.03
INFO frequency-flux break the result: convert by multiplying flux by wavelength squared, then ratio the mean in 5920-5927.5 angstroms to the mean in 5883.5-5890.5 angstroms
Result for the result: 1.29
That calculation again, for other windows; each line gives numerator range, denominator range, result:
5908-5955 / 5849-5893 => 1.07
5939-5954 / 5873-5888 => 1.06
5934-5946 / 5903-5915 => 1.03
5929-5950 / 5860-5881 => 1.01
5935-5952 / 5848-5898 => 1.08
